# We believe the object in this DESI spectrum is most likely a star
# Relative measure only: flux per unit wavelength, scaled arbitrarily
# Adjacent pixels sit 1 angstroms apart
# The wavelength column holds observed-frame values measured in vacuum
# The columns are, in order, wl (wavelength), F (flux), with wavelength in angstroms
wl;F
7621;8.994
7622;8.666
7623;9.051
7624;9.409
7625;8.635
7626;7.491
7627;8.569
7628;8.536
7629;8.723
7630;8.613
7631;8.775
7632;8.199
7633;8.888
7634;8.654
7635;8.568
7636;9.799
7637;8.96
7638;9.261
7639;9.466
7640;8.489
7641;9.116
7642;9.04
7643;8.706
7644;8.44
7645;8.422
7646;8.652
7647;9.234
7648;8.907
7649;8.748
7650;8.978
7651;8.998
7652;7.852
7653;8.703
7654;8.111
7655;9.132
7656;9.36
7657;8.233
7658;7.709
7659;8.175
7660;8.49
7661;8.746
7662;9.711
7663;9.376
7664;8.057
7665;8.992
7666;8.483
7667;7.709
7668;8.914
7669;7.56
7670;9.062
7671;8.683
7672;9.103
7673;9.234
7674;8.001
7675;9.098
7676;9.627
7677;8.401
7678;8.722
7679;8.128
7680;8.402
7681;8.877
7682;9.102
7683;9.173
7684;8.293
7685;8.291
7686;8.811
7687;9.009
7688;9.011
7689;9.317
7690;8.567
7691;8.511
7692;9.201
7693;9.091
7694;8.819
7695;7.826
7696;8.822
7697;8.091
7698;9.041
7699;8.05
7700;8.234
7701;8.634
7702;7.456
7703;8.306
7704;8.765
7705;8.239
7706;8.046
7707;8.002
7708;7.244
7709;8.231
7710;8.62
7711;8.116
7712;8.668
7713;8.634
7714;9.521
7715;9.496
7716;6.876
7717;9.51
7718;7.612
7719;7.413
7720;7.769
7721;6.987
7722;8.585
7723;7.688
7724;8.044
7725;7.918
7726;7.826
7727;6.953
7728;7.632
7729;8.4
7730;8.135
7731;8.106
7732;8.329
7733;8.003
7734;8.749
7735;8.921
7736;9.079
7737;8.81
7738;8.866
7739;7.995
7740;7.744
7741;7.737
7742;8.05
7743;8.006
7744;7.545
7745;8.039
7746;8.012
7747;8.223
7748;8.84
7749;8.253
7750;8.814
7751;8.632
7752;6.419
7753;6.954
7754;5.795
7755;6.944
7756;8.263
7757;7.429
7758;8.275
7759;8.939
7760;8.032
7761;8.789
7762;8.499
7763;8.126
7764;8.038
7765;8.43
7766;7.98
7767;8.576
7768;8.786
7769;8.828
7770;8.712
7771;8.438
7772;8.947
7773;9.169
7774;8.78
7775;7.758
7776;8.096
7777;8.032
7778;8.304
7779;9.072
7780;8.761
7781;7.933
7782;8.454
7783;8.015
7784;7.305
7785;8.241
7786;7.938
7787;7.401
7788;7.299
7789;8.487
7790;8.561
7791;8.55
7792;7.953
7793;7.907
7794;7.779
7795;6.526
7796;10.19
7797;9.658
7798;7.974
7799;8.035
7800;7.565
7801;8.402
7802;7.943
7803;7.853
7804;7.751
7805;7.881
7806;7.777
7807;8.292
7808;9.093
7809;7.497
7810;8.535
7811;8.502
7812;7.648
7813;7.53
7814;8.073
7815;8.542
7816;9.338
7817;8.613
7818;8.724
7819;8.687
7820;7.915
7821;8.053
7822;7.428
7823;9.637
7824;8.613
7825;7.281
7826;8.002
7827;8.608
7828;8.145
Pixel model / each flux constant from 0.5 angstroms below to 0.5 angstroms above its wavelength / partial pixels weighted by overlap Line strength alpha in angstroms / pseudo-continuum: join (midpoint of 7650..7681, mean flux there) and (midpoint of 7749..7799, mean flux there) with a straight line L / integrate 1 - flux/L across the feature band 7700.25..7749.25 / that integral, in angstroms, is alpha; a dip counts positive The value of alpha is 1.22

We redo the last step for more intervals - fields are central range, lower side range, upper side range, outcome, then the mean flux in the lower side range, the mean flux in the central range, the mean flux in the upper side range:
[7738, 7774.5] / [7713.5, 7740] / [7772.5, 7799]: 0.3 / 8.19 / 8.15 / 8.23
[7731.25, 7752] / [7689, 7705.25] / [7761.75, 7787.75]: 0.3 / 8.51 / 8.28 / 8.32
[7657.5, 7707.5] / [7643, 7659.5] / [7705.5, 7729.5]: -1.5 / 8.61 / 8.6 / 8.07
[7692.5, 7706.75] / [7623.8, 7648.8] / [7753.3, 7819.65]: 0.3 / 8.77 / 8.38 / 8.21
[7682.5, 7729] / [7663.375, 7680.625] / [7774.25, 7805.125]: 0.8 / 8.61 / 8.33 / 8.13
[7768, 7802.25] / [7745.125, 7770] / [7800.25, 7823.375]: -0.5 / 8.09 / 8.28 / 8.23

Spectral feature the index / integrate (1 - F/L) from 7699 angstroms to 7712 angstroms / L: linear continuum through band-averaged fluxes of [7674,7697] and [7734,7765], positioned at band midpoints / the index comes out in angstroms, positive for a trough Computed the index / 0.56 angstroms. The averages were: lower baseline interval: 8.75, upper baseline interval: 8.09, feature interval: 8.17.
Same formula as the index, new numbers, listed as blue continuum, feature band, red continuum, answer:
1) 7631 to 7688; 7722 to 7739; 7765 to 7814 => 0.5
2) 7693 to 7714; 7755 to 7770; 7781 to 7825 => -0.1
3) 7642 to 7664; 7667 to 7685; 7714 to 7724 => -0.5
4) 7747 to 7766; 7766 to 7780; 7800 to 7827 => -0.9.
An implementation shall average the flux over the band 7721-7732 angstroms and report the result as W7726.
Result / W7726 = 7.9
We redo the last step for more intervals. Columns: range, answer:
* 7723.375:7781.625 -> 8.19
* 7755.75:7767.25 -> 8.28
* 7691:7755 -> 8.16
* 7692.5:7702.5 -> 8.41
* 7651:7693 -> 8.69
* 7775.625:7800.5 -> 8.16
